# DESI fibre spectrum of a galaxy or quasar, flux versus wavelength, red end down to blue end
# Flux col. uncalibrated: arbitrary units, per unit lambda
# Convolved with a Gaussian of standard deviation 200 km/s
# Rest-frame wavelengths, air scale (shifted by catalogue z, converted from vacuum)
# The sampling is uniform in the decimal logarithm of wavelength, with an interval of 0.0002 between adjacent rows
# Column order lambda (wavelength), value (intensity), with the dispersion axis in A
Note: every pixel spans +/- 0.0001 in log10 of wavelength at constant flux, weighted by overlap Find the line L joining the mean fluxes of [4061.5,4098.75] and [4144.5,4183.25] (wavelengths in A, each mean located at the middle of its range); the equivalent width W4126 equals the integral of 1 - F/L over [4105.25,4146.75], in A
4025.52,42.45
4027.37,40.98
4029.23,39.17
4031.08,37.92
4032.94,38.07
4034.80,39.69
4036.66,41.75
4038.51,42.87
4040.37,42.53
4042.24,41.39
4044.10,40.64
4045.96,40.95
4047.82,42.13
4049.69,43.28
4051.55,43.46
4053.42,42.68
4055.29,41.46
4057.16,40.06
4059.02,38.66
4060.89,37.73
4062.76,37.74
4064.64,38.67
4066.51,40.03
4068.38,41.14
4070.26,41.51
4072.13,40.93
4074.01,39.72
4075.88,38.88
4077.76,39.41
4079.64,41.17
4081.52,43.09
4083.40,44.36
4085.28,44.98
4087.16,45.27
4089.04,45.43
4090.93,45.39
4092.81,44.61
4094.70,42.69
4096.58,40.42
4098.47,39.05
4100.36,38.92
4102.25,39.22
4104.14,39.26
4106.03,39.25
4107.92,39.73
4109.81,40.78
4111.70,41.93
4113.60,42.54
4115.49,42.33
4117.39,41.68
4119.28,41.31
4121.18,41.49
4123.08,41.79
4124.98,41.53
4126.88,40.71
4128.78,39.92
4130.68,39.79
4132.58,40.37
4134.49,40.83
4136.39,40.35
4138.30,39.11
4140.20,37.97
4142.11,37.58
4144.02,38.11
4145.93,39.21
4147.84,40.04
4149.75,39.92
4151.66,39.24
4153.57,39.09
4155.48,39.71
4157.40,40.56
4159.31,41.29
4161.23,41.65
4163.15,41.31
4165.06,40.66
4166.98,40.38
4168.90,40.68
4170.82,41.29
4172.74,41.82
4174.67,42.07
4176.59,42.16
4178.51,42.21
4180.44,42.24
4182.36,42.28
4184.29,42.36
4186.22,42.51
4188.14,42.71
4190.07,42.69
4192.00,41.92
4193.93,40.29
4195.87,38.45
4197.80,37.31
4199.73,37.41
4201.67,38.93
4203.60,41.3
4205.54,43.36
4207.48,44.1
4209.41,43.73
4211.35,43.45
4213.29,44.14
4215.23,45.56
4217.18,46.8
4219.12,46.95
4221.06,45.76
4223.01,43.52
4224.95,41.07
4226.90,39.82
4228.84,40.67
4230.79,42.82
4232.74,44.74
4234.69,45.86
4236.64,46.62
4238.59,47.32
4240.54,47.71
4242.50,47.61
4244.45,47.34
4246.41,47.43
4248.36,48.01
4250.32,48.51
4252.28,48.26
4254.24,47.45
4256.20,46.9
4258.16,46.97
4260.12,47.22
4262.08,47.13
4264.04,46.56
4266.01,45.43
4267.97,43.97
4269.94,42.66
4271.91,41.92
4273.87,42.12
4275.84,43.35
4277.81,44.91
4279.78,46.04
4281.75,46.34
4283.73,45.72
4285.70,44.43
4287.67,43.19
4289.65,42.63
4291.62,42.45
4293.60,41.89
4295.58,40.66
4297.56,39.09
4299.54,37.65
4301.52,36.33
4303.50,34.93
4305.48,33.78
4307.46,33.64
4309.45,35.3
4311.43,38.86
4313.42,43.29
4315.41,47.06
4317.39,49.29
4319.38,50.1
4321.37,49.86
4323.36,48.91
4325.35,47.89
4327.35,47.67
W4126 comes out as 0.9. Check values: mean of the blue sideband 41.7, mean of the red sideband 40.9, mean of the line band 40.4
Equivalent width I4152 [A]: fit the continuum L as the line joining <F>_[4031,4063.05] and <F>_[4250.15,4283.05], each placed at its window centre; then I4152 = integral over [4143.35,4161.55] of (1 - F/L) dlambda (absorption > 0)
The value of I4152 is 1.4 A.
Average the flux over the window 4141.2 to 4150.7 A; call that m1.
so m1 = 39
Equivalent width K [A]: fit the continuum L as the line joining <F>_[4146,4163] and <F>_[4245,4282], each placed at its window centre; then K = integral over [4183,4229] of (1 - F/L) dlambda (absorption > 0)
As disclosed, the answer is 0.6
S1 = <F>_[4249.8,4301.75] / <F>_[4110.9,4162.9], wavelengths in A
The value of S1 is 1.1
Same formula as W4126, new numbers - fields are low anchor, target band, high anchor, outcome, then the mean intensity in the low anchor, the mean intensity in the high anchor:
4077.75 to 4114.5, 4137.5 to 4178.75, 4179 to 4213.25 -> 1.4 A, 41.9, 41.6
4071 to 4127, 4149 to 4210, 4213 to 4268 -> 4.0 A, 41.6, 45.9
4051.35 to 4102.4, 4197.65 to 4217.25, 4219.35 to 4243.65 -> 0.7 A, 41.3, 44.6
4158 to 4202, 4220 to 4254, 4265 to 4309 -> -3.5 A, 41.1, 41.4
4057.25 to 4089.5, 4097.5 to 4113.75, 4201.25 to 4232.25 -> 0.6 A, 41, 43.4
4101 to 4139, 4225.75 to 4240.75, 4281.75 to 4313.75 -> -1.6 A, 40.7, 39.7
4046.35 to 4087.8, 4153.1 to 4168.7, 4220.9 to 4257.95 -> 1.1 A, 41.2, 45.7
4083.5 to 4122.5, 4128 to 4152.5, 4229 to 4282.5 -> 2.0 A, 41.9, 45.9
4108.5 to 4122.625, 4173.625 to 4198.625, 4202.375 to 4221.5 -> 1.2 A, 41.7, 44.4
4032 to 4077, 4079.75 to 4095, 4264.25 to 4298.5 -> -1.2 A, 40.7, 43.4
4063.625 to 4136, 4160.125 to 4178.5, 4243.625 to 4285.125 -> 0.8 A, 41.3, 45.9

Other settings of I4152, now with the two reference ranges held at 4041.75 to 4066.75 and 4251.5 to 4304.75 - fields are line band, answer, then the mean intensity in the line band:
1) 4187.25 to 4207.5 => 0.9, 40.6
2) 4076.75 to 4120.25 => -0.7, 41.9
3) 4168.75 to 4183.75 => 0.1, 41.9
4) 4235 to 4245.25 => -1.0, 47.2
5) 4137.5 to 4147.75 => 0.8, 38.5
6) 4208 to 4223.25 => -0.8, 45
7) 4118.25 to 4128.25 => 0.1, 41.3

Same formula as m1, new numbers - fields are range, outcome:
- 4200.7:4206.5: 41.2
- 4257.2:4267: 46.7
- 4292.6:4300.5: 39.8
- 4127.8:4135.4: 40.2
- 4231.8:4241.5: 46.5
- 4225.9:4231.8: 41.1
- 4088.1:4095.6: 44.5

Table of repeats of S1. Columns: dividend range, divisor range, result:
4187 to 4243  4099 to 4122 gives 1.06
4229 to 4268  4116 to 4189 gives 1.14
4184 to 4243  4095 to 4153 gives 1.07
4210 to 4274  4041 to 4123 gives 1.10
